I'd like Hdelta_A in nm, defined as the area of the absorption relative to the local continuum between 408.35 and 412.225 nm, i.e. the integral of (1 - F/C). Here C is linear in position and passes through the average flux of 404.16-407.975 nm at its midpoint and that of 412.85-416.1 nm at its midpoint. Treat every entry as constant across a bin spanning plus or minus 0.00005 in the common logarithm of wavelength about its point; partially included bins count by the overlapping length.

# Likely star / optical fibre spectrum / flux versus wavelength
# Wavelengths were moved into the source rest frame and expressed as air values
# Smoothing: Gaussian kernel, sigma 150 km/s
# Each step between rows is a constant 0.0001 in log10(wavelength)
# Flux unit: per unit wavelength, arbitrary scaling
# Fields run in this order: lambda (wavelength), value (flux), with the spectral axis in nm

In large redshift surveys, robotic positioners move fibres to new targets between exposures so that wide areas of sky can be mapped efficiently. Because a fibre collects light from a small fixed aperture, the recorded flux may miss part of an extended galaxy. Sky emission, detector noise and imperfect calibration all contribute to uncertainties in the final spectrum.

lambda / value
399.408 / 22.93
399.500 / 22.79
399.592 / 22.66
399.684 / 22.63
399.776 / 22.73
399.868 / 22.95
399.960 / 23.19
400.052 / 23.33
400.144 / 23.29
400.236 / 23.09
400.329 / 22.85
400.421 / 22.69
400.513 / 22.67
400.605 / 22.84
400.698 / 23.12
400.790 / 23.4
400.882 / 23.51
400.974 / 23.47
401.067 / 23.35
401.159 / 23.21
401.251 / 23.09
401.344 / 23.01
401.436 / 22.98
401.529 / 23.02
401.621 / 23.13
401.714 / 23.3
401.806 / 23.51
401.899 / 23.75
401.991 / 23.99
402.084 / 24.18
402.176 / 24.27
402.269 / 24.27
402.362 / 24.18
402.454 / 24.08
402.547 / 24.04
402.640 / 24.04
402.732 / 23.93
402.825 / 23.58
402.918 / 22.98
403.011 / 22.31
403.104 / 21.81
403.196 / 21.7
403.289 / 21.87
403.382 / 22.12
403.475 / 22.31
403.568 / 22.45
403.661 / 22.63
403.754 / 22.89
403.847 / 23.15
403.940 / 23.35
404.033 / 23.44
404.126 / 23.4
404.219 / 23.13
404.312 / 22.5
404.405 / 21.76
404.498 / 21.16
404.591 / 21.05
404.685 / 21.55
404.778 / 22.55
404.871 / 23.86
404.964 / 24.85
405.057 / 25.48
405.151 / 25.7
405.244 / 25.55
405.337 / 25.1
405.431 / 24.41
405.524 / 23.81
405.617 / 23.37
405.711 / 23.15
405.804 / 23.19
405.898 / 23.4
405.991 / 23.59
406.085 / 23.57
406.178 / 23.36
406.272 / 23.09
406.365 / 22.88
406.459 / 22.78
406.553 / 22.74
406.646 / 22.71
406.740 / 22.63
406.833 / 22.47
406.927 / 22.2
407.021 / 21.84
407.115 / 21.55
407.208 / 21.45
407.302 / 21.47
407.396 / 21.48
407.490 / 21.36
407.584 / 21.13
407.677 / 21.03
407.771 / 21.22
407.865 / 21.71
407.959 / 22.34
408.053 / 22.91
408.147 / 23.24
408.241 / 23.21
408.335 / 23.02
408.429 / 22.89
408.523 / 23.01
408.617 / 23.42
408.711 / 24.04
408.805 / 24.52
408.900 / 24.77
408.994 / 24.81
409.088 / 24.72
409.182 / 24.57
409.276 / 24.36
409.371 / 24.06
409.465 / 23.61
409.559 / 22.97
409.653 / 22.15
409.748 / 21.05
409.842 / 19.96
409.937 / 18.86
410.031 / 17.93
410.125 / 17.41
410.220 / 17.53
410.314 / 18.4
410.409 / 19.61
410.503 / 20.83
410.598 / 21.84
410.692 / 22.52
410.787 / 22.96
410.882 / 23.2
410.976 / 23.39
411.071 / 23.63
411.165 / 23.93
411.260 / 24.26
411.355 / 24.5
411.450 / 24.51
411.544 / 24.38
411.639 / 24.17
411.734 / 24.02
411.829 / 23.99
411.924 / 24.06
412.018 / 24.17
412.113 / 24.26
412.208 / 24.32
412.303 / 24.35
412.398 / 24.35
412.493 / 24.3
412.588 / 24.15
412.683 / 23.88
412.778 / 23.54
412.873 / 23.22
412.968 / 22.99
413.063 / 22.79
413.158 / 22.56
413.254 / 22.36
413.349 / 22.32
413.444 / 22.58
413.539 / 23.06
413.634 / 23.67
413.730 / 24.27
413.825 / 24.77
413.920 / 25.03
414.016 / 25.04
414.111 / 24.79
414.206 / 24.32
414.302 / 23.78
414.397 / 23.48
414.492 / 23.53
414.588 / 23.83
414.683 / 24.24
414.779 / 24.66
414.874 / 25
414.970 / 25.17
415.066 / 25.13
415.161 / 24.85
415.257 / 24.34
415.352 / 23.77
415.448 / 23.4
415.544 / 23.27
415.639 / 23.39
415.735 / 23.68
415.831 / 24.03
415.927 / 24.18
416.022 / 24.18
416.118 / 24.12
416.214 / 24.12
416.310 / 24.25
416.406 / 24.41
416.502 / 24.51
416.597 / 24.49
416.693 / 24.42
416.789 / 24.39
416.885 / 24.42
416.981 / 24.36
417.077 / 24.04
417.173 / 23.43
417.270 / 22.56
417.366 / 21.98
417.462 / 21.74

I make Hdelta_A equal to 0.10 nm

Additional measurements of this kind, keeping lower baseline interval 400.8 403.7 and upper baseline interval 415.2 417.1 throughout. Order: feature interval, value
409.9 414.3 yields 0.16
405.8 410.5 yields 0.27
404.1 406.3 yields 0.00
